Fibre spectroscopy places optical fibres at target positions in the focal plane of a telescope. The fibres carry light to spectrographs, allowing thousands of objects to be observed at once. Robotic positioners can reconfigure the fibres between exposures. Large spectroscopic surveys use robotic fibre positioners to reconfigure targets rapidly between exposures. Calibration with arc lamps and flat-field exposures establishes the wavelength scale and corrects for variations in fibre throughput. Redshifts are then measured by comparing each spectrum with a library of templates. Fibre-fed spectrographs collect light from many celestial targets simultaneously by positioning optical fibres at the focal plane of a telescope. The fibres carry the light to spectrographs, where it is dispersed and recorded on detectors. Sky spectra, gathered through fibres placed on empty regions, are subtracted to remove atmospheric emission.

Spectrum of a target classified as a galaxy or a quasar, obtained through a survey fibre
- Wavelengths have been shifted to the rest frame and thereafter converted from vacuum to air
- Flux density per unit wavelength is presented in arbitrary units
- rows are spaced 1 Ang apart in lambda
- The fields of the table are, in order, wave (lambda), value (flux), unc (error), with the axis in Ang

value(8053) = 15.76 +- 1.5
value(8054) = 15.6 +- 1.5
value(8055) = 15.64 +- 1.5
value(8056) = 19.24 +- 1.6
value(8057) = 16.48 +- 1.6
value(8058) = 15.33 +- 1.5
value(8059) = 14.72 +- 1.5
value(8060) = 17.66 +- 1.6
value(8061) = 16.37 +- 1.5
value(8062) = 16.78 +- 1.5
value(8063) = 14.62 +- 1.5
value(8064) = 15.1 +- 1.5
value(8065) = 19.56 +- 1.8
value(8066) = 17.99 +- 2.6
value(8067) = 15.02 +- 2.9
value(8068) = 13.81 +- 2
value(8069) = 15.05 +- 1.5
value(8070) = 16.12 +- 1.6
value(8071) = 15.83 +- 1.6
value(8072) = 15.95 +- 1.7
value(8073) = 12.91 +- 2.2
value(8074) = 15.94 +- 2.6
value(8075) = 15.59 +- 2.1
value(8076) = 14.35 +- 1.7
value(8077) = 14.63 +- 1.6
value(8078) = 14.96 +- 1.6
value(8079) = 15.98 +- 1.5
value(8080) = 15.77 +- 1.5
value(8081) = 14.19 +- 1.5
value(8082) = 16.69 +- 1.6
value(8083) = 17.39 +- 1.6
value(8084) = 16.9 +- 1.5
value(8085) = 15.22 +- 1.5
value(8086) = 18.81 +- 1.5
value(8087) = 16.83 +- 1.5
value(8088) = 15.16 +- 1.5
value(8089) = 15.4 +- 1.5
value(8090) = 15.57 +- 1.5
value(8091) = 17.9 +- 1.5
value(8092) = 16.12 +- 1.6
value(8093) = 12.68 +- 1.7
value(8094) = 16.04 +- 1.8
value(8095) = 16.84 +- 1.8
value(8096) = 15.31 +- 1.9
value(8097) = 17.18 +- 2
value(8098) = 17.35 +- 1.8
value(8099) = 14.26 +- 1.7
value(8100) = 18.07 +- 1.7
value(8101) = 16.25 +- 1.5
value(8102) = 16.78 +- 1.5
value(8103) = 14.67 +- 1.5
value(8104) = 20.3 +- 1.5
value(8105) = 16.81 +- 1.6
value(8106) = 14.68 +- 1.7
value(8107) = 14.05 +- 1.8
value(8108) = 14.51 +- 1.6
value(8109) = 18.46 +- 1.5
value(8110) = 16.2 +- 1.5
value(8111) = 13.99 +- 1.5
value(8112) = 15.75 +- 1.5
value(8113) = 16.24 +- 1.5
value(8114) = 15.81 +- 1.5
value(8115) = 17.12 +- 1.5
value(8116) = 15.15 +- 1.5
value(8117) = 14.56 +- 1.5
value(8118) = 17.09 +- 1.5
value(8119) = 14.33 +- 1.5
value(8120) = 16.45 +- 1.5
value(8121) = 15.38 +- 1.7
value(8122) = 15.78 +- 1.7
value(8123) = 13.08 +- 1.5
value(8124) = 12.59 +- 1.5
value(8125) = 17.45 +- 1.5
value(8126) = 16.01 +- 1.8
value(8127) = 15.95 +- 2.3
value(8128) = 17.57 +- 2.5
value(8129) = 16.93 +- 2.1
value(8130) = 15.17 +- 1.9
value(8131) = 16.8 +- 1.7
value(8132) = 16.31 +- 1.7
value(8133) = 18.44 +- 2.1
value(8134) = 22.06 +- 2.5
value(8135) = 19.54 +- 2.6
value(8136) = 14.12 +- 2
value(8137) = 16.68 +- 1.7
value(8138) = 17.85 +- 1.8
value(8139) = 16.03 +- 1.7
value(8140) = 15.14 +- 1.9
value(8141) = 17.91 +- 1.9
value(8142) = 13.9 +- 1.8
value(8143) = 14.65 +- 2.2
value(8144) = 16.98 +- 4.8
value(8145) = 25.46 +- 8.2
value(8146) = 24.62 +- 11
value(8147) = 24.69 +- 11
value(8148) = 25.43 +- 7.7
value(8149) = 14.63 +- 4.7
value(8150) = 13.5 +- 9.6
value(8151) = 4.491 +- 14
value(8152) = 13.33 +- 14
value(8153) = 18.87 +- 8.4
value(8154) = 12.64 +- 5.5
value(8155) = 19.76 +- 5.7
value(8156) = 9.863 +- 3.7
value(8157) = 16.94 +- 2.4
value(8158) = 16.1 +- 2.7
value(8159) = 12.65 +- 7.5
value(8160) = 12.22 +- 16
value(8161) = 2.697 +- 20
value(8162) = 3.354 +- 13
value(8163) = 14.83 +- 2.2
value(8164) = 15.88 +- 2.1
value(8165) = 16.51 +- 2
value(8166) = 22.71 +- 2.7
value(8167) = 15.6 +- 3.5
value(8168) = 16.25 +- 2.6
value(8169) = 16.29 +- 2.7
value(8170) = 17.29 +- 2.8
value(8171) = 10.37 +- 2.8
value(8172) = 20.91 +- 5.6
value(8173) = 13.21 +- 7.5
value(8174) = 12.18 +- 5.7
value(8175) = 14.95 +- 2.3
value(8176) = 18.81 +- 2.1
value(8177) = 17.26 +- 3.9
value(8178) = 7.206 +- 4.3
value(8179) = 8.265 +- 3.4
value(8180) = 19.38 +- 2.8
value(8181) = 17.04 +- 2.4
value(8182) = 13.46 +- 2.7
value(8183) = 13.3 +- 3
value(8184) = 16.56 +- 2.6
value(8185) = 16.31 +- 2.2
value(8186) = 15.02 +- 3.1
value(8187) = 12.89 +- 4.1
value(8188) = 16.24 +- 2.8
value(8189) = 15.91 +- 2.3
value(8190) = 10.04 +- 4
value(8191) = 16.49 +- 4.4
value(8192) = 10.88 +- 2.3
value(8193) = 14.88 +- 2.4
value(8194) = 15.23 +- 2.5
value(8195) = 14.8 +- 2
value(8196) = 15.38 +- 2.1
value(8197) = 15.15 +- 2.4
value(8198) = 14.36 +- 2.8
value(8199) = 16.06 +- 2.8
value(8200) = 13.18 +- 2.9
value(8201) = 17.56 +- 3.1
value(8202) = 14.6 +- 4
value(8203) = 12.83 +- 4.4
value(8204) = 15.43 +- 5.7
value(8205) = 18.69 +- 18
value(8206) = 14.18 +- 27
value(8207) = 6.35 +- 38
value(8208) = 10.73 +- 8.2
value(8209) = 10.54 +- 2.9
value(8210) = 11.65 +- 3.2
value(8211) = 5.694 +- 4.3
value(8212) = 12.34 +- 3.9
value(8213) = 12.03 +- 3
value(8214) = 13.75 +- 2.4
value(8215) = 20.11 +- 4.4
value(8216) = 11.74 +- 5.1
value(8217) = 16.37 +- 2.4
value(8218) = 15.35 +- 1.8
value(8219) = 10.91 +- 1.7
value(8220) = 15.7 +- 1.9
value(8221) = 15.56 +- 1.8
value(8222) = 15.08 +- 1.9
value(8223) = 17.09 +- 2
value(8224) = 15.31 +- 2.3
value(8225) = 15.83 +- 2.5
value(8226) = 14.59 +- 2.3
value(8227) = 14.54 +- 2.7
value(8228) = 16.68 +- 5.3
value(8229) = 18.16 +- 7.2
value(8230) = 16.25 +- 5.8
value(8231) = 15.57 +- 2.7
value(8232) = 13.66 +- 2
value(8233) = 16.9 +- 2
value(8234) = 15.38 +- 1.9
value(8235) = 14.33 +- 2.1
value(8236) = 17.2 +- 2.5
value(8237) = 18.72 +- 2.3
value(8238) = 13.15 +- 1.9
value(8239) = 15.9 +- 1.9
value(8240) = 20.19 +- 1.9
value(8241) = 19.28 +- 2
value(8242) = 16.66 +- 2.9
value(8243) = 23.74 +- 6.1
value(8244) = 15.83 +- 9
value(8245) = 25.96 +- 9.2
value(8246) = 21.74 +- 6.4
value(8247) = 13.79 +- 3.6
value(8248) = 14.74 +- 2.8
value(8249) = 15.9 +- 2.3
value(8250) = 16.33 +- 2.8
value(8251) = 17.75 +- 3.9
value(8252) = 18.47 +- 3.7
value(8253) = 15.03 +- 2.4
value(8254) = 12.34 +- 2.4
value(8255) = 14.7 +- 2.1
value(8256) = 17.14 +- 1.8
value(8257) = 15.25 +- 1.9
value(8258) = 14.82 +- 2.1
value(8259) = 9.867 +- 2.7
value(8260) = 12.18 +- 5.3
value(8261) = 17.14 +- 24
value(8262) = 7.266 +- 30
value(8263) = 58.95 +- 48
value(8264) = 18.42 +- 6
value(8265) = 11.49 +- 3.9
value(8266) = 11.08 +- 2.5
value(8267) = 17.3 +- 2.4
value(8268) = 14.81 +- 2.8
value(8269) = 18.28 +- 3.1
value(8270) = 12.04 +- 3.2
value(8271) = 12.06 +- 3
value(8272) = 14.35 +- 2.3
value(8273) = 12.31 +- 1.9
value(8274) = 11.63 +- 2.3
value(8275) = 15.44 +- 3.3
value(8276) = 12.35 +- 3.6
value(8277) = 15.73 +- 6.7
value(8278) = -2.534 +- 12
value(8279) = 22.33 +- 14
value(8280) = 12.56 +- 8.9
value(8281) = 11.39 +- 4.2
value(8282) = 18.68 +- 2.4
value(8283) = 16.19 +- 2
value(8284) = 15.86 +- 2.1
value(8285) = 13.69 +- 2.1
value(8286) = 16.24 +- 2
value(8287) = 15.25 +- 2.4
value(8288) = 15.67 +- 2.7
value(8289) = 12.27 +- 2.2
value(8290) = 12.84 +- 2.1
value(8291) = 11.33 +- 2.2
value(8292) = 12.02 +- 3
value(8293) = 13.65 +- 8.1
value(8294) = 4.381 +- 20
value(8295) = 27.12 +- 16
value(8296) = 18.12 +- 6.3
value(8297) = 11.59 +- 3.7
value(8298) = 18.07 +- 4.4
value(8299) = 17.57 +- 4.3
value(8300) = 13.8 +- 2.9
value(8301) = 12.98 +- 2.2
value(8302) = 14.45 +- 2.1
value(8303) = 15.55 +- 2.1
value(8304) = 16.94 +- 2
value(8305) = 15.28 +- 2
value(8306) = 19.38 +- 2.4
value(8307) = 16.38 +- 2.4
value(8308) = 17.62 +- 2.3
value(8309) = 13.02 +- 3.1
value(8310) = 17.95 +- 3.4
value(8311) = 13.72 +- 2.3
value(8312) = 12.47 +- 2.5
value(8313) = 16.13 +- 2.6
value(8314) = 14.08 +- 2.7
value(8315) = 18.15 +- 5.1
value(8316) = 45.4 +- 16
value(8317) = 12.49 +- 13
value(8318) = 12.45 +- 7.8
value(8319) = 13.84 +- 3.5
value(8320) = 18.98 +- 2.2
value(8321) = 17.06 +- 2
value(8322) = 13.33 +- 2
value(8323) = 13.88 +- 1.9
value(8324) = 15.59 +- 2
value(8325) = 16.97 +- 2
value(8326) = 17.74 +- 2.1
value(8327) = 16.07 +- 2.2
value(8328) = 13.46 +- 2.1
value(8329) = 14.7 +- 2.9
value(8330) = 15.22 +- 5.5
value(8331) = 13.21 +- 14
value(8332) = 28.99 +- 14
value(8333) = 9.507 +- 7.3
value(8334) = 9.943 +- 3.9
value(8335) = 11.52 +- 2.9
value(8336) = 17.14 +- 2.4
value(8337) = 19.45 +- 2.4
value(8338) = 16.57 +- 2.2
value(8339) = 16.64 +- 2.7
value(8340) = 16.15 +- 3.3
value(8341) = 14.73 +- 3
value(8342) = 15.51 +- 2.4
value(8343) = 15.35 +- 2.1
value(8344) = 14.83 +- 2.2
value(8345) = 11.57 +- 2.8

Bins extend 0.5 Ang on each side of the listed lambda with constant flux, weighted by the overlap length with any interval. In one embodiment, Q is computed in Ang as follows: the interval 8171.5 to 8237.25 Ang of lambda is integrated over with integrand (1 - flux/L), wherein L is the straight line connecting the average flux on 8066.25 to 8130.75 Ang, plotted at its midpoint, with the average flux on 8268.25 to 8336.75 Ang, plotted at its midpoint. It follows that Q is 3.9 Ang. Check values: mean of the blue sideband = 15.8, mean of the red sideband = 15.2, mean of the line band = 14.6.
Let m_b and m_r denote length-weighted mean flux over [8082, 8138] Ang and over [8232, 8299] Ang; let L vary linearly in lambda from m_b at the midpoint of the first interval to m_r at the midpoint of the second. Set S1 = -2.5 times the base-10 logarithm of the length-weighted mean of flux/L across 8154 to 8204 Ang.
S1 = 0.111 mag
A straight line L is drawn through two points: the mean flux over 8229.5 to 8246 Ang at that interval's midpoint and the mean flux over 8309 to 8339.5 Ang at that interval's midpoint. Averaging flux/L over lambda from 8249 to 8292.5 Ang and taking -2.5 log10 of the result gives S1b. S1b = 0.137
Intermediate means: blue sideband 17.6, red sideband 16.4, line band 15.1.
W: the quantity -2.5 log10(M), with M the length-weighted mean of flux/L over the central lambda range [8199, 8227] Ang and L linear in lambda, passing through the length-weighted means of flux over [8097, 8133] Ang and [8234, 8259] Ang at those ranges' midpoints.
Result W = 0.198 mag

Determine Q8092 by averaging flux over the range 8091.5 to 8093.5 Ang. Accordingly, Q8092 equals 14.4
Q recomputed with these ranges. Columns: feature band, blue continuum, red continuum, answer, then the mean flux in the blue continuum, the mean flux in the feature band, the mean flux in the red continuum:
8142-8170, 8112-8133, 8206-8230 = -0.8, 15.9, 15.6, 13.8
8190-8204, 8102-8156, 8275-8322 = 1.3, 16.5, 14.6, 15.4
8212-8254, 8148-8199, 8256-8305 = -4.3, 14.4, 16.3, 15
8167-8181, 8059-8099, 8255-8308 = 0.6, 15.9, 14.9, 15.2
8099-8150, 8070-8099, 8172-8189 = -4.9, 15.8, 16.8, 14.7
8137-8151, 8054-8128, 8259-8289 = -2.0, 15.9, 18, 15.3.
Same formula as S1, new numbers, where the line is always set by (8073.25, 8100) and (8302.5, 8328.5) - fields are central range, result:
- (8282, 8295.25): 0.16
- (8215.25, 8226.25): 0.10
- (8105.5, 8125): 0.04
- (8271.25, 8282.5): 0.26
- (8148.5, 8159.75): 0.17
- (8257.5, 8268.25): -0.07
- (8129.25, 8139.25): -0.08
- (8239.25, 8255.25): -0.08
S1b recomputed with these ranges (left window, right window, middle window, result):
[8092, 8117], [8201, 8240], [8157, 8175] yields 0.078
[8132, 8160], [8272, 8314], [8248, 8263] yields -0.065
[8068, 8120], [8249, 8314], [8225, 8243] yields -0.076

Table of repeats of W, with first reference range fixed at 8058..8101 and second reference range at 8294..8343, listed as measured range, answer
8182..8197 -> 0.11 mag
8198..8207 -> 0.09 mag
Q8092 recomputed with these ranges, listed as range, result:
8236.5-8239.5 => 15.9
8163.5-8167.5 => 17.7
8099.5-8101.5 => 17.2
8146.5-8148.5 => 25.1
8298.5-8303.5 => 14.9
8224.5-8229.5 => 16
